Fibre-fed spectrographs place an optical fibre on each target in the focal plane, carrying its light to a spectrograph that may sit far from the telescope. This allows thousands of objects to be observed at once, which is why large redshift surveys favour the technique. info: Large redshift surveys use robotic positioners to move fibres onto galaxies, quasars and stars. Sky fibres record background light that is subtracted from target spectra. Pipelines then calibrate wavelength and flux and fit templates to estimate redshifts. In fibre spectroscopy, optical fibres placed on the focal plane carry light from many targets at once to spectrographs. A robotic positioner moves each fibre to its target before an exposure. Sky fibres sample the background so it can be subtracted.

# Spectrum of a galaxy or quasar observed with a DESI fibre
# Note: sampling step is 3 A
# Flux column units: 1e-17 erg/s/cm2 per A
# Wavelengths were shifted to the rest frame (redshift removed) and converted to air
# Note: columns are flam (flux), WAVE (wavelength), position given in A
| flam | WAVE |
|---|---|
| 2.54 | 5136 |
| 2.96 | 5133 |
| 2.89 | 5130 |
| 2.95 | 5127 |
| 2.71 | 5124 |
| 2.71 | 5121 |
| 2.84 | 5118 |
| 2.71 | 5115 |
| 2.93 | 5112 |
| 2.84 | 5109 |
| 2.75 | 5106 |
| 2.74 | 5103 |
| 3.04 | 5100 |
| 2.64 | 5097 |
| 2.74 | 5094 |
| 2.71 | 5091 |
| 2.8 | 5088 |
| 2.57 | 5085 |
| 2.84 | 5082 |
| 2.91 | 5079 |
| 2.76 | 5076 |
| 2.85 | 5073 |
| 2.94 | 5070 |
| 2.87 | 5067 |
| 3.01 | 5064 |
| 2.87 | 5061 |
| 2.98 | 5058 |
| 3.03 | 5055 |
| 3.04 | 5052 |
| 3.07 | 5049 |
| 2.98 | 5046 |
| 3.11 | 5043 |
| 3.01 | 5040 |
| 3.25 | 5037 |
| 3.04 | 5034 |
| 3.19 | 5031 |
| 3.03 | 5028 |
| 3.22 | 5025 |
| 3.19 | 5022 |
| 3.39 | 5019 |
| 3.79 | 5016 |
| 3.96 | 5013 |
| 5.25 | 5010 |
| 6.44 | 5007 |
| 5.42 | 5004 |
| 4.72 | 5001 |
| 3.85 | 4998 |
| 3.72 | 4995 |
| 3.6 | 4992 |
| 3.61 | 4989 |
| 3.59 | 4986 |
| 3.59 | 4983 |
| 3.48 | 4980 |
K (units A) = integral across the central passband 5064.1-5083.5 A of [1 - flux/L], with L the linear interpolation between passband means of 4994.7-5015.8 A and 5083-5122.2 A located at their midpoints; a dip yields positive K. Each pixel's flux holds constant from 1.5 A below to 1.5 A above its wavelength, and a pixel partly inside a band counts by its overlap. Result 2.8 A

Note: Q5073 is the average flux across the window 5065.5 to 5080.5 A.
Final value 2.87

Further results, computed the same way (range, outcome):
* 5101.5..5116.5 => 2.79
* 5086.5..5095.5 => 2.75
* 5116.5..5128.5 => 2.8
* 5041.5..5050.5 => 3.05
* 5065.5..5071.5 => 2.9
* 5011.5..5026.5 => 3.51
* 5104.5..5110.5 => 2.79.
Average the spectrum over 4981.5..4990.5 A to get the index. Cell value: 3.6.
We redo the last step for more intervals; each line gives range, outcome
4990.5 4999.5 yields 3.72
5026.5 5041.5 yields 3.1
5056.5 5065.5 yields 2.95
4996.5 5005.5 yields 4.66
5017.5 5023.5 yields 3.29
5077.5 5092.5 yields 2.77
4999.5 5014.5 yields 5.16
